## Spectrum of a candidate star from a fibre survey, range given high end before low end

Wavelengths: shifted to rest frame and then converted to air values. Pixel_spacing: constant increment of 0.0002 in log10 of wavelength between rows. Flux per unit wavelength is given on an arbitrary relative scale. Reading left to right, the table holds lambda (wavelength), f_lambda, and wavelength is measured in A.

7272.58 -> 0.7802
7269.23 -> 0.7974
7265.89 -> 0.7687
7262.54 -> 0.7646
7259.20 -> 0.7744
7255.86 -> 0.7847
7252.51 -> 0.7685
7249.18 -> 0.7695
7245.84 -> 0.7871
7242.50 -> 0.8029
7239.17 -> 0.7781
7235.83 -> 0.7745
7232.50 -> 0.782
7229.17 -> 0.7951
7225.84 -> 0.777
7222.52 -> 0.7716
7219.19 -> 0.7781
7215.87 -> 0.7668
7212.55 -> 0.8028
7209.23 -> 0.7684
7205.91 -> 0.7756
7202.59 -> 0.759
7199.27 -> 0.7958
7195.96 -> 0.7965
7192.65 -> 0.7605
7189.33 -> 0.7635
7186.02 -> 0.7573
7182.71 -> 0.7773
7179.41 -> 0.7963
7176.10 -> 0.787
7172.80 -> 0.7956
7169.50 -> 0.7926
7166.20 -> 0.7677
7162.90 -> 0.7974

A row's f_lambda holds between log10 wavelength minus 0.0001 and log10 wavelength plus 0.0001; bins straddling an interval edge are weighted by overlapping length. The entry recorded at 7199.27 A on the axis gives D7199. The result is 0.7958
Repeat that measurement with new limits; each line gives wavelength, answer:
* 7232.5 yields 0.782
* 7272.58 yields 0.7802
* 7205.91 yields 0.7756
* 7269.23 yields 0.7974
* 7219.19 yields 0.7781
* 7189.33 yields 0.7635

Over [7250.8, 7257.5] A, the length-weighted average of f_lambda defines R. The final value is 0.776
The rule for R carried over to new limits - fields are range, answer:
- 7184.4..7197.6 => 0.769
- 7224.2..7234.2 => 0.785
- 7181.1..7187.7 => 0.767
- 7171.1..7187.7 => 0.783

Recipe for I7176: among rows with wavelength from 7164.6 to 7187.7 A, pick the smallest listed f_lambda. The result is 0.7573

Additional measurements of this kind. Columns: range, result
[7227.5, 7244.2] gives 0.7745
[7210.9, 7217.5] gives 0.7668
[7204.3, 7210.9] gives 0.7684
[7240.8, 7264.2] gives 0.7646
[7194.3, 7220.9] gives 0.759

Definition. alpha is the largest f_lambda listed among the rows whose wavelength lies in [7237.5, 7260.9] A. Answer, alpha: 0.8029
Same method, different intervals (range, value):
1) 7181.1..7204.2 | 0.7965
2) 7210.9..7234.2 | 0.8028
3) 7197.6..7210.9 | 0.7958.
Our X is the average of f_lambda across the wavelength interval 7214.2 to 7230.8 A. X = 0.778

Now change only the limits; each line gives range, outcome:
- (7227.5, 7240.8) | 0.782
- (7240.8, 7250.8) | 0.786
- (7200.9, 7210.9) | 0.767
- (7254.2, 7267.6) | 0.774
